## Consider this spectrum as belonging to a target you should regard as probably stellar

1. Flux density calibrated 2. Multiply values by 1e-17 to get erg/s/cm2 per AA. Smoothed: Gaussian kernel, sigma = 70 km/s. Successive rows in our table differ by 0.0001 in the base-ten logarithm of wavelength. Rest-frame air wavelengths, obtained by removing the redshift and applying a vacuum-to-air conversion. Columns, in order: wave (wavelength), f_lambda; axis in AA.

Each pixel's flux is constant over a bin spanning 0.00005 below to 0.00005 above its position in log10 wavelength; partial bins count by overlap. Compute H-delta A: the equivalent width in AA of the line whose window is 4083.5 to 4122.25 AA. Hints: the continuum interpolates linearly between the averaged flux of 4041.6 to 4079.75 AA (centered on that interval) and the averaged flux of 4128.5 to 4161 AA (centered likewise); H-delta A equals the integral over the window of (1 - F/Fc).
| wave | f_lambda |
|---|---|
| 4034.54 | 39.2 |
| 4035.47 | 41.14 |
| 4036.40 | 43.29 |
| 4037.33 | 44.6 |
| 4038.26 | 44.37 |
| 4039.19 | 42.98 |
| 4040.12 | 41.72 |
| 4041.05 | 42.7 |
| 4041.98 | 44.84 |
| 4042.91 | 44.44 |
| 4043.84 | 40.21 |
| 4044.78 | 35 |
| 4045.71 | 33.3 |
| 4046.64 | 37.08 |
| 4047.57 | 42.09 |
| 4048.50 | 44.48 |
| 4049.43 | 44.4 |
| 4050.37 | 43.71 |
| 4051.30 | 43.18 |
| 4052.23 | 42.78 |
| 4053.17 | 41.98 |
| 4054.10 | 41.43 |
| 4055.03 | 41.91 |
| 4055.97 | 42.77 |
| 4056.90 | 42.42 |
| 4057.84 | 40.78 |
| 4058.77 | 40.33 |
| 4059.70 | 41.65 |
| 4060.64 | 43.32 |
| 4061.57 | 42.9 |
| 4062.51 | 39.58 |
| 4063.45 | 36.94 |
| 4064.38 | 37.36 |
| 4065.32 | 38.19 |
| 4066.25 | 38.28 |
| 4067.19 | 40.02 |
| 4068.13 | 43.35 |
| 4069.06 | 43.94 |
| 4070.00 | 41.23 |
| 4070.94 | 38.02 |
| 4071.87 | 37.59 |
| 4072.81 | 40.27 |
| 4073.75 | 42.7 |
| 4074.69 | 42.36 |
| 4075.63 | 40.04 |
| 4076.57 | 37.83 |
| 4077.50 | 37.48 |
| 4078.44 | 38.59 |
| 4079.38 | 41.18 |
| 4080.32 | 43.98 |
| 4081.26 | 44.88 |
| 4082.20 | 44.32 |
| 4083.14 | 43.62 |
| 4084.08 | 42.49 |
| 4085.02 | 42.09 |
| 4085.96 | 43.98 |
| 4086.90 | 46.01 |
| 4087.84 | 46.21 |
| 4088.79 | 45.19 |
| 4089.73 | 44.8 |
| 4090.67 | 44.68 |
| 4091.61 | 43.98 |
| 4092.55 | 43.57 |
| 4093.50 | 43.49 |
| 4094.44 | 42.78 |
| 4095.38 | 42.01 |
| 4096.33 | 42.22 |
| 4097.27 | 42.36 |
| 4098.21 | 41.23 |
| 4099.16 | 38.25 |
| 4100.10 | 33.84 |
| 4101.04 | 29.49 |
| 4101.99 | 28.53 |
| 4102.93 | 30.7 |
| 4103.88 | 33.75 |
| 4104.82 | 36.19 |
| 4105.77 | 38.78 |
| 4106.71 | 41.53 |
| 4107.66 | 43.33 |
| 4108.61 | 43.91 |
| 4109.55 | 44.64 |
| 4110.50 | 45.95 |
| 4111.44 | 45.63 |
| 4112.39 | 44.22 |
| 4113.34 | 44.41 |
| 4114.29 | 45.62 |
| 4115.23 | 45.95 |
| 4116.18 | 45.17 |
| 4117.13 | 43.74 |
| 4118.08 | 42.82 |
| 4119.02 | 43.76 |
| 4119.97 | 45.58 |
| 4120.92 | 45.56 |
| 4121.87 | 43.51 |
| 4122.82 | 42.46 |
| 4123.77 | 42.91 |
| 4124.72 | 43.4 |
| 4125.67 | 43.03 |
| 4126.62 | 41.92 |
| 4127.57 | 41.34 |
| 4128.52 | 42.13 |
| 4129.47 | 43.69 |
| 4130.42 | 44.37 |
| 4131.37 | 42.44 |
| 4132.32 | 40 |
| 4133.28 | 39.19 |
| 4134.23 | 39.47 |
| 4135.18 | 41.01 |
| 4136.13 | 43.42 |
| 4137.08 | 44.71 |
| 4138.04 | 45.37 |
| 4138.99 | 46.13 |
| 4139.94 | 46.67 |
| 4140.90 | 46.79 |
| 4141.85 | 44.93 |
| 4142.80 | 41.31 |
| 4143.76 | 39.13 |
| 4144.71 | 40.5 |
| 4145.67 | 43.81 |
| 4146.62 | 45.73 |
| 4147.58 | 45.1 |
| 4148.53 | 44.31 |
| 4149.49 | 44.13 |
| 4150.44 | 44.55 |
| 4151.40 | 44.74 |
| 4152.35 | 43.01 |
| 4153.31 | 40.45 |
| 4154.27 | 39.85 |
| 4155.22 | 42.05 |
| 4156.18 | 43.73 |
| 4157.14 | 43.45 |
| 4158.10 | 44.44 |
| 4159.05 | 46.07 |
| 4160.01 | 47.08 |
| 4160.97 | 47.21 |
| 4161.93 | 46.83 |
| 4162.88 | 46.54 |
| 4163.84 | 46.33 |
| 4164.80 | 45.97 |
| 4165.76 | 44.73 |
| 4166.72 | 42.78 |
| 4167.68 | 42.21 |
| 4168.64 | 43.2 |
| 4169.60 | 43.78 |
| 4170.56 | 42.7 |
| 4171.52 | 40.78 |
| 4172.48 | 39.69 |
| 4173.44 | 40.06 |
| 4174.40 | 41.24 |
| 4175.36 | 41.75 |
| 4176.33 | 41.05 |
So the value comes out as 0.1 AA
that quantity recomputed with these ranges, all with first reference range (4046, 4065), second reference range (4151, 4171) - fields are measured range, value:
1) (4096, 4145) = 1.4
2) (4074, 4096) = -0.3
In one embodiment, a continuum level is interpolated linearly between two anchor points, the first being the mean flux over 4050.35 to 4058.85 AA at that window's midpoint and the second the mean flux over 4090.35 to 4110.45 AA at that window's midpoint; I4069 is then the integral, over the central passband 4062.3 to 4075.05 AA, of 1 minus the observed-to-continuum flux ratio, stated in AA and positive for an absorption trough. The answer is 0.42 AA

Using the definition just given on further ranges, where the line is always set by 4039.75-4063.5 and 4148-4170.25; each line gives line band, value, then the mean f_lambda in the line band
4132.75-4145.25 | 0.21 AA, 42.9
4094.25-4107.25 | 1.69 AA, 37.2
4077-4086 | 0.01 AA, 42.2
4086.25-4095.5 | -0.41 AA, 44.3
